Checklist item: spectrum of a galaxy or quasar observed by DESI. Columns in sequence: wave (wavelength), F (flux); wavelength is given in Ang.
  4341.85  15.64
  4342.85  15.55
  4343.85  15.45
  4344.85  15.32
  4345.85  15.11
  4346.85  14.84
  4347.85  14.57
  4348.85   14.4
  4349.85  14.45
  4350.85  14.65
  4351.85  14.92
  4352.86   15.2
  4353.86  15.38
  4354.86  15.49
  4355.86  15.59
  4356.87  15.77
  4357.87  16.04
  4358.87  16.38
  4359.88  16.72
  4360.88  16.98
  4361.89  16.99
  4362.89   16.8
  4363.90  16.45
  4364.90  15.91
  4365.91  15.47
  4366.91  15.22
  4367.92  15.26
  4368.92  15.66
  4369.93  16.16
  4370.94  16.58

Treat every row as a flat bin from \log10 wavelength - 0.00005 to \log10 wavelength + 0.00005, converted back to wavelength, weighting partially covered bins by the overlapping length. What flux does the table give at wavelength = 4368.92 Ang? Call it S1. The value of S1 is 15.66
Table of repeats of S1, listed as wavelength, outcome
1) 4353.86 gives 15.38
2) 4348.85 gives 14.4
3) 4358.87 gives 16.38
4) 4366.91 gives 15.22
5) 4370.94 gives 16.58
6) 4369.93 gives 16.16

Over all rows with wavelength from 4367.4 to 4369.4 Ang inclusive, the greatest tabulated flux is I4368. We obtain 15.66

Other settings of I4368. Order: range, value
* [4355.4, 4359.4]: 16.38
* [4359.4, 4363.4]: 16.99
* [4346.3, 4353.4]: 15.2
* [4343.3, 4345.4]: 15.45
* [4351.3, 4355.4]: 15.49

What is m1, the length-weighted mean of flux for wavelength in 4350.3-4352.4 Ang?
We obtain 14.8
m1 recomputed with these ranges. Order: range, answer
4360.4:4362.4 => 17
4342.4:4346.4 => 15.4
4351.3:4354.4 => 15.2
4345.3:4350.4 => 14.7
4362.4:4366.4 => 16.1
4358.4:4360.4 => 16.5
